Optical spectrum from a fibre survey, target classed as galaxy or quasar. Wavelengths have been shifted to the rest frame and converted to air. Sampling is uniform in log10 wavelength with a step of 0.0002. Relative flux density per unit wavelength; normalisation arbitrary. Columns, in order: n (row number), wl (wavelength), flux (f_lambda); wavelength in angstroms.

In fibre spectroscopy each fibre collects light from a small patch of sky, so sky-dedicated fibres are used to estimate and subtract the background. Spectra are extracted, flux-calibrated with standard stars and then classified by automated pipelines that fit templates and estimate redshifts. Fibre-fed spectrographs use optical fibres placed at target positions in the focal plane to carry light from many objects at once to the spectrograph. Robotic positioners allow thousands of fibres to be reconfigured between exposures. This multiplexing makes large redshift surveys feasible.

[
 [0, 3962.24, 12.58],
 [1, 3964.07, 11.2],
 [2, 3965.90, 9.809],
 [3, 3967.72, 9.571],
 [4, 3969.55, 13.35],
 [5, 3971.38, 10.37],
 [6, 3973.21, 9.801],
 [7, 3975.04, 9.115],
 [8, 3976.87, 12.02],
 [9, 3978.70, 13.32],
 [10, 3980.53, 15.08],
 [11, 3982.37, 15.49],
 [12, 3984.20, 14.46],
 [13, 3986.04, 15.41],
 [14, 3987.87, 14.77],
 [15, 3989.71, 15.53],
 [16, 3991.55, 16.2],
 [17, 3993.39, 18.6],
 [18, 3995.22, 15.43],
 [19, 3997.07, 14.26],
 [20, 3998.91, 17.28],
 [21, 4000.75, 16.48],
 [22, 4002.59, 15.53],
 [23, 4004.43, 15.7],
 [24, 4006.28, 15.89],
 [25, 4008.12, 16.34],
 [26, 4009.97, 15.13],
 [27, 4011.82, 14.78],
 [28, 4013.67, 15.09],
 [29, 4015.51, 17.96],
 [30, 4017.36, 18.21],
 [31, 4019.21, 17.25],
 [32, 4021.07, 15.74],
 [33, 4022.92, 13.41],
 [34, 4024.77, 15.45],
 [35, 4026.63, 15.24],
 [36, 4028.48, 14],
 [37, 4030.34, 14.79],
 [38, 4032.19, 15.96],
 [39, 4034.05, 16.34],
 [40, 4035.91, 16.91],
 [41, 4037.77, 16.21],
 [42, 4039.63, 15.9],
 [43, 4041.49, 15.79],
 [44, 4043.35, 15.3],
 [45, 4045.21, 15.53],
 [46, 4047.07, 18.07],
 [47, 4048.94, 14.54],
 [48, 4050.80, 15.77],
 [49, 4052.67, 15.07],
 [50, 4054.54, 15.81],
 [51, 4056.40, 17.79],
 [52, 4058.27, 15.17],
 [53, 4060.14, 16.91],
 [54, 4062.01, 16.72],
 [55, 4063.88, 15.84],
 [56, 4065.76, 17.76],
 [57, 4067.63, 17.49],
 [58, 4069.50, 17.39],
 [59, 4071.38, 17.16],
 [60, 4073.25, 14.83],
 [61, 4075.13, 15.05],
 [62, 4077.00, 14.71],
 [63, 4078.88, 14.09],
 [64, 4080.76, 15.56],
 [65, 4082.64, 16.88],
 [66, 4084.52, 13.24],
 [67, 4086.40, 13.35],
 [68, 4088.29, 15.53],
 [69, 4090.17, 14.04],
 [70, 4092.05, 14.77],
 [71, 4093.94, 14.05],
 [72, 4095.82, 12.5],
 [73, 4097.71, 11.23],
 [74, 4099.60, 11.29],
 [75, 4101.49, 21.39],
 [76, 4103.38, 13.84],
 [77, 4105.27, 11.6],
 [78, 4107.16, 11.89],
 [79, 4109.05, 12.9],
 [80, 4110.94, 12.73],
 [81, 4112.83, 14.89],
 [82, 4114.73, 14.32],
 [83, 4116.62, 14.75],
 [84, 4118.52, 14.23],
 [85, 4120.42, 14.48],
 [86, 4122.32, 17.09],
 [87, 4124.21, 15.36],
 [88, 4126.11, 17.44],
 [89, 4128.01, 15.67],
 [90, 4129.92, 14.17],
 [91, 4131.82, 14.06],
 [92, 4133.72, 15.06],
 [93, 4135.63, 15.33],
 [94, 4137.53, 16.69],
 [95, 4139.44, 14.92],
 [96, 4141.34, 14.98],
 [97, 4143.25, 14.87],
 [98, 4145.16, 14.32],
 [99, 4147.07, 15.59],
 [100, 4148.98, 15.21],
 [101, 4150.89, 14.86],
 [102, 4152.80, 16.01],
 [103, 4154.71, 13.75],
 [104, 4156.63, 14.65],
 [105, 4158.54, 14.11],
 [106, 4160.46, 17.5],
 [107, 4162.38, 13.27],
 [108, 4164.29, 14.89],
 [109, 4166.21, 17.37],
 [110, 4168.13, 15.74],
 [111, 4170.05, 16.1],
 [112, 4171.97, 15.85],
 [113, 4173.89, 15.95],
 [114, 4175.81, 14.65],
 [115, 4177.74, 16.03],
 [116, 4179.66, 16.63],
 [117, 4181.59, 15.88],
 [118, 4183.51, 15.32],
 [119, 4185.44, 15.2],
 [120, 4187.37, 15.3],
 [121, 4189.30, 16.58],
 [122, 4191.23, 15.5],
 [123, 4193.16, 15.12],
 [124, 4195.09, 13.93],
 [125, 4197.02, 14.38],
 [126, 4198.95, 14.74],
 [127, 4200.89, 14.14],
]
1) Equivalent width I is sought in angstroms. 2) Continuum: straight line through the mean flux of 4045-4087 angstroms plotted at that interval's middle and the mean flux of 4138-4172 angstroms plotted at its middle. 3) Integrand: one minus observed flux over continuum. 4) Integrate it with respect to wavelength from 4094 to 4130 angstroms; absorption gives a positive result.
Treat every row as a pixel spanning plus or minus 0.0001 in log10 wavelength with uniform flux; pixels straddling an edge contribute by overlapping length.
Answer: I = 2.9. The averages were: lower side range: 15.9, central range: 14.3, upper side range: 15.2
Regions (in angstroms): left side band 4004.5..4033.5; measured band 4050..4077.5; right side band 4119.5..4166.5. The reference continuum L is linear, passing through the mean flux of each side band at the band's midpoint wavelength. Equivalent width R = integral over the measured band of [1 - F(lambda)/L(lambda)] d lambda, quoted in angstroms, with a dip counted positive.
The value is -1.3 angstroms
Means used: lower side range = 15.7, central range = 16.3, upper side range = 15.2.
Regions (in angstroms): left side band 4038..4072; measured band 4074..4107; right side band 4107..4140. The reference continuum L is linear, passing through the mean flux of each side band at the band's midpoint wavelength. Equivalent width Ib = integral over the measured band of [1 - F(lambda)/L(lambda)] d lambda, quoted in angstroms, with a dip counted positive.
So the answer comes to 2.8 angstroms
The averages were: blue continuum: 16.3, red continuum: 14.8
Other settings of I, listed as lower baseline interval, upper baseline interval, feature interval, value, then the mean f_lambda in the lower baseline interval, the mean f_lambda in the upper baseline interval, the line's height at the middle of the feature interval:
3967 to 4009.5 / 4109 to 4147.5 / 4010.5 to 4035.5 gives -2.1 angstroms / 14.4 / 15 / 14.5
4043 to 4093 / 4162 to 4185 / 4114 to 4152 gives 1.3 angstroms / 15.7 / 15.7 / 15.7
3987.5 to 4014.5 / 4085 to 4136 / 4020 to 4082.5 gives -2.9 angstroms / 15.8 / 14.3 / 15.1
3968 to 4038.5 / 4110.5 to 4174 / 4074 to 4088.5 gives 0.3 angstroms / 15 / 15.2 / 15.1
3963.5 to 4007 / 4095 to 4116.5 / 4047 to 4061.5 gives -2.4 angstroms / 14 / 13.6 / 13.7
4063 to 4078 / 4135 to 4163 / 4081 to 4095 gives 1.2 angstroms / 16.3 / 15.1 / 16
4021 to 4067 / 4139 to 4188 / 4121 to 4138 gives -0.1 angstroms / 15.9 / 15.4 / 15.5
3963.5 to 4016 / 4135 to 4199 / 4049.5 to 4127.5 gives -1.0 angstroms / 14.3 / 15.3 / 14.9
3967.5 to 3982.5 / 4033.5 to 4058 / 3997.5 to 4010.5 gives -2.3 angstroms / 11.9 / 16.1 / 13.6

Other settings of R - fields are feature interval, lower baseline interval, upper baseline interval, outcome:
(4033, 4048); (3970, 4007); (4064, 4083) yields -0.77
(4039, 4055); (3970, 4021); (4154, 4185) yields -0.62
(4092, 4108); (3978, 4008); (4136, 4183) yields 1.99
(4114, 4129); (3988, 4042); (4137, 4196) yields 0.09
